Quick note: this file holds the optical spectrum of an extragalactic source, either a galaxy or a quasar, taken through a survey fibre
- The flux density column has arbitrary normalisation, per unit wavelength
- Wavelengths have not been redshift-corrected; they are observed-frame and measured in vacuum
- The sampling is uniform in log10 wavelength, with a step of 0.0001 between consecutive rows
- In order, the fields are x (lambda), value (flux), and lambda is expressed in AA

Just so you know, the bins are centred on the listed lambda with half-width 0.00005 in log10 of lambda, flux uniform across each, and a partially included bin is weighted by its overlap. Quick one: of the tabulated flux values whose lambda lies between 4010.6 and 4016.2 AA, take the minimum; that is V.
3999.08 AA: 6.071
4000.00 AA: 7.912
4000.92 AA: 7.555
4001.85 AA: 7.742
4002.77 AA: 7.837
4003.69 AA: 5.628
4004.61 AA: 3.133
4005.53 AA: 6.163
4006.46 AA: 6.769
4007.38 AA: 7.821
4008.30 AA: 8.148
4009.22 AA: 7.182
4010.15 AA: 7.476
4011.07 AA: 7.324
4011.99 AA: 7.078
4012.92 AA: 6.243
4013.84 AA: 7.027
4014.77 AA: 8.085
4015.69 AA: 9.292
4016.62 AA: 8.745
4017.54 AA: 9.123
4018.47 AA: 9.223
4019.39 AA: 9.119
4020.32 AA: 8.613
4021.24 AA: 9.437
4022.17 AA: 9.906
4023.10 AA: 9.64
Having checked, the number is 6.243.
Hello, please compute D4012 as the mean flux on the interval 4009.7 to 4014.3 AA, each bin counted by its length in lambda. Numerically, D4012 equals 7.04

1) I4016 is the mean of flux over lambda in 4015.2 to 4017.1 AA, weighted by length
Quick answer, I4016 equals 9.02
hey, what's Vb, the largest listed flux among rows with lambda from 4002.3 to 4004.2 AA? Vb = 7.837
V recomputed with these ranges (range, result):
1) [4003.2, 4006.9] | 3.133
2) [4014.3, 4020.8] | 8.085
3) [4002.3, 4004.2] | 5.628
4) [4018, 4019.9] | 9.119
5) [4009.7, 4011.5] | 7.324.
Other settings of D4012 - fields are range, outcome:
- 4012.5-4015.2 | 7.12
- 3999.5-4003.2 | 7.73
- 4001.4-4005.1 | 6.09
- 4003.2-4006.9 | 5.43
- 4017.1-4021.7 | 9.11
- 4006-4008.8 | 7.6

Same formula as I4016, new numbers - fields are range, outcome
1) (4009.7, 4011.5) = 7.42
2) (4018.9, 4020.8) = 8.91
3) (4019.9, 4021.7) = 9.06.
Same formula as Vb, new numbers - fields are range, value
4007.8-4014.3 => 8.148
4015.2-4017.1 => 9.292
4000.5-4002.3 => 7.742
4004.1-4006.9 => 6.769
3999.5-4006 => 7.912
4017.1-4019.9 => 9.223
